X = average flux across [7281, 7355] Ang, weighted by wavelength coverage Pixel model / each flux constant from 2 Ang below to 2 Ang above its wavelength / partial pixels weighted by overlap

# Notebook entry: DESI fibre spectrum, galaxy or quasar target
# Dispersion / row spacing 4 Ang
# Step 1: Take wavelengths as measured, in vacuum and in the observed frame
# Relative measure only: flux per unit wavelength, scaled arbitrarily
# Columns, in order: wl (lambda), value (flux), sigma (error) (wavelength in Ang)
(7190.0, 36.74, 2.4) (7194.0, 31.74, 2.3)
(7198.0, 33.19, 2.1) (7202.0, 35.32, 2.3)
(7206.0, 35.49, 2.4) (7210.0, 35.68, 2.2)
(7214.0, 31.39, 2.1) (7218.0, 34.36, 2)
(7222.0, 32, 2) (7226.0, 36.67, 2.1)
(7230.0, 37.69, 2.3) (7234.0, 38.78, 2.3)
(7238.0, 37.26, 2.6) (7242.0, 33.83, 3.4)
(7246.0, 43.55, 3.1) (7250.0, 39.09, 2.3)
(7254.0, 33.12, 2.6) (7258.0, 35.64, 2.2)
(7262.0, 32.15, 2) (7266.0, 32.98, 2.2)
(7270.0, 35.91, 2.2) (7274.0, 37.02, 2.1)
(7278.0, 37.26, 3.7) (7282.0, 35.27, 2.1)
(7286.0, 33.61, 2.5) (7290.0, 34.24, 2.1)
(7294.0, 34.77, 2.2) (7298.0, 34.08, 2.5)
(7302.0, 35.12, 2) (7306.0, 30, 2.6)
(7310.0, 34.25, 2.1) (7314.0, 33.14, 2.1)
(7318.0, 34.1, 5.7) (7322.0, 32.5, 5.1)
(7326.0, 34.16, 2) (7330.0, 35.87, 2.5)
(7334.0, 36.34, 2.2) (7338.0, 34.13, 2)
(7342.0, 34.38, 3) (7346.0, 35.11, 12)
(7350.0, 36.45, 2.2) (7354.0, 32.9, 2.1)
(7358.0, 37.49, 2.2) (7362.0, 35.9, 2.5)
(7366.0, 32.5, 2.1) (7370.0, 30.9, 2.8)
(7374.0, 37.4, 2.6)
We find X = 34.2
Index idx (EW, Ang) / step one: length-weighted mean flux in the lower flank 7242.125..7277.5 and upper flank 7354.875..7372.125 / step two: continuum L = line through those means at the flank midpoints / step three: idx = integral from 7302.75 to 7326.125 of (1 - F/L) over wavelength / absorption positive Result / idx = 1.3 Ang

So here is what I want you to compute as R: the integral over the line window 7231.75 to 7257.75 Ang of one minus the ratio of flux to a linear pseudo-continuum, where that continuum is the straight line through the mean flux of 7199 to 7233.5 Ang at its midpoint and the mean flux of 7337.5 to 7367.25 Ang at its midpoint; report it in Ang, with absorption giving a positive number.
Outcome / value -1.9 Ang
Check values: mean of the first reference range 34.9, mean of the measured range 37.5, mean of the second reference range 35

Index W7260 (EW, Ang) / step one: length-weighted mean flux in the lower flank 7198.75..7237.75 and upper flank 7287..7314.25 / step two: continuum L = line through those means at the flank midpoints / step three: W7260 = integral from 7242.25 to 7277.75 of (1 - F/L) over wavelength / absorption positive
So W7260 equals -1.7 Ang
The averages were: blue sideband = 35.3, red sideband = 33.7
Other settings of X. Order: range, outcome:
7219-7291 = 35.9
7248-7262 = 35.4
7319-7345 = 34.6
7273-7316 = 34.4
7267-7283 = 36.2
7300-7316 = 33.1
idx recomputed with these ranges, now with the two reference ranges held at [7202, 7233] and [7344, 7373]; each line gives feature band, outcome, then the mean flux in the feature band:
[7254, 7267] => 0.47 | 33.6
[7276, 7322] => 0.82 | 34.1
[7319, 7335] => 0.03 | 34.6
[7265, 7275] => -0.17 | 35.4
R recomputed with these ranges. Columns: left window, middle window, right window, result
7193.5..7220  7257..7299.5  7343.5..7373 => -0.66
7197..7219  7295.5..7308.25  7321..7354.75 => 0.55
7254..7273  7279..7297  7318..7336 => -0.12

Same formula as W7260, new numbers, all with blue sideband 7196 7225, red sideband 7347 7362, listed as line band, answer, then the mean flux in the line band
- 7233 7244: -0.7 Ang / 36.4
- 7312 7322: 0.5 Ang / 33.4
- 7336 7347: 0.3 Ang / 34.5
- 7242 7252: -1.6 Ang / 39.8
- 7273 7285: -0.5 Ang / 36.2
